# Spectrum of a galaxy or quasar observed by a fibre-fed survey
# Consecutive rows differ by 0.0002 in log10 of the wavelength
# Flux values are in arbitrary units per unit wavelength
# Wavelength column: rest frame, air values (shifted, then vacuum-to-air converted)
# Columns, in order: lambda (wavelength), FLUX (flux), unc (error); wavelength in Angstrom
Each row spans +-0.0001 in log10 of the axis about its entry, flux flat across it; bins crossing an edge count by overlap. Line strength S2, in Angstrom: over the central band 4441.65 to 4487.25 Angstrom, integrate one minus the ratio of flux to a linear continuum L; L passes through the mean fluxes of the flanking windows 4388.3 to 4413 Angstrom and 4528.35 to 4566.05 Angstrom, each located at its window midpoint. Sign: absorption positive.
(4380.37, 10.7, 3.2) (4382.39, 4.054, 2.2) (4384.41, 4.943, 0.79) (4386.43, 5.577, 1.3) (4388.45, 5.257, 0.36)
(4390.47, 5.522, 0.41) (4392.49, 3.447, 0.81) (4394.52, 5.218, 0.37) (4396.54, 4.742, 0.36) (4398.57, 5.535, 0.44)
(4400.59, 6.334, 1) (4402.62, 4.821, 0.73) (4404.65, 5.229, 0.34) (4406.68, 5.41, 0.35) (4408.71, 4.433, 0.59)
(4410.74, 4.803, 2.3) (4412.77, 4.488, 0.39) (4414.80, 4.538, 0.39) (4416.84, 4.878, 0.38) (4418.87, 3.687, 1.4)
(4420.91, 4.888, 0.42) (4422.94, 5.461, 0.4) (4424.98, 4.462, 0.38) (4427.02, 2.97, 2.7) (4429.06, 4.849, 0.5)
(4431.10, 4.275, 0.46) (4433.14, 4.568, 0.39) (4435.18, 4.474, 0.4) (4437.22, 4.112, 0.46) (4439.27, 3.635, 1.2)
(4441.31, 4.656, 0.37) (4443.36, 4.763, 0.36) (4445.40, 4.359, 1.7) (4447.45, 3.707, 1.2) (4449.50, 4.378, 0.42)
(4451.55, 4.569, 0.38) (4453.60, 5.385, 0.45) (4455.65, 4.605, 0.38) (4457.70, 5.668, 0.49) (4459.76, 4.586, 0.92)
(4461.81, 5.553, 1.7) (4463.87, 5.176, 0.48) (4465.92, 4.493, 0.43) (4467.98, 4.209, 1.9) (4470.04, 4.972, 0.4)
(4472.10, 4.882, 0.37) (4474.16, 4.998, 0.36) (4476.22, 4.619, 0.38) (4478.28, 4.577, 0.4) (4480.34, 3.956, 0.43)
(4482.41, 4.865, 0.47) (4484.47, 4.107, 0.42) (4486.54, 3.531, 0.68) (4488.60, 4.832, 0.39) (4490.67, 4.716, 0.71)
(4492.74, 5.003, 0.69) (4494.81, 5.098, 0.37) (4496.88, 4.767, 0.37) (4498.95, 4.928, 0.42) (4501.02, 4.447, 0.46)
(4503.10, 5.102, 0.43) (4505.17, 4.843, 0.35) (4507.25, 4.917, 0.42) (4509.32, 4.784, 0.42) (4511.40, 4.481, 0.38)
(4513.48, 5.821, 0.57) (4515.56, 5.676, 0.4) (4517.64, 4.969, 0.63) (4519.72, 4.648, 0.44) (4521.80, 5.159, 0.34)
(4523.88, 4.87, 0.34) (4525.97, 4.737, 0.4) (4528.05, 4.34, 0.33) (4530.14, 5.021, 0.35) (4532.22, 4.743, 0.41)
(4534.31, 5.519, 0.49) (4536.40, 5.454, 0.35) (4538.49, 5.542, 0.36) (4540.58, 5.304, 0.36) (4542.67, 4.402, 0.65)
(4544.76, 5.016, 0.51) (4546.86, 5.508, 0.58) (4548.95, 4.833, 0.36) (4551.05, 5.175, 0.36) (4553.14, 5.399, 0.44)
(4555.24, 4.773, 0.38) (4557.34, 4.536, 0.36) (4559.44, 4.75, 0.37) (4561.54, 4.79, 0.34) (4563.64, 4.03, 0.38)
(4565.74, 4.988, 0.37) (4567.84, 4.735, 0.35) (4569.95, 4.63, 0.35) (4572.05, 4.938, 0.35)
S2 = 3.3 Angstrom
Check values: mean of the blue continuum 5.03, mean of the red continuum 4.97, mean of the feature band 4.64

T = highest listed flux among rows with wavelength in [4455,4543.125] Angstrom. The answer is 5.821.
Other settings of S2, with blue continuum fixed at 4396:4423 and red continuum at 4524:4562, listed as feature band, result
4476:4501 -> 2.0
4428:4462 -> 2.6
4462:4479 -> 0.6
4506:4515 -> -0.1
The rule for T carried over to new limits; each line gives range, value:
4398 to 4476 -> 6.334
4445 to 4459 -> 5.668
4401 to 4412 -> 5.41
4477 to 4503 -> 5.098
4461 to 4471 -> 5.553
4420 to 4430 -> 5.461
